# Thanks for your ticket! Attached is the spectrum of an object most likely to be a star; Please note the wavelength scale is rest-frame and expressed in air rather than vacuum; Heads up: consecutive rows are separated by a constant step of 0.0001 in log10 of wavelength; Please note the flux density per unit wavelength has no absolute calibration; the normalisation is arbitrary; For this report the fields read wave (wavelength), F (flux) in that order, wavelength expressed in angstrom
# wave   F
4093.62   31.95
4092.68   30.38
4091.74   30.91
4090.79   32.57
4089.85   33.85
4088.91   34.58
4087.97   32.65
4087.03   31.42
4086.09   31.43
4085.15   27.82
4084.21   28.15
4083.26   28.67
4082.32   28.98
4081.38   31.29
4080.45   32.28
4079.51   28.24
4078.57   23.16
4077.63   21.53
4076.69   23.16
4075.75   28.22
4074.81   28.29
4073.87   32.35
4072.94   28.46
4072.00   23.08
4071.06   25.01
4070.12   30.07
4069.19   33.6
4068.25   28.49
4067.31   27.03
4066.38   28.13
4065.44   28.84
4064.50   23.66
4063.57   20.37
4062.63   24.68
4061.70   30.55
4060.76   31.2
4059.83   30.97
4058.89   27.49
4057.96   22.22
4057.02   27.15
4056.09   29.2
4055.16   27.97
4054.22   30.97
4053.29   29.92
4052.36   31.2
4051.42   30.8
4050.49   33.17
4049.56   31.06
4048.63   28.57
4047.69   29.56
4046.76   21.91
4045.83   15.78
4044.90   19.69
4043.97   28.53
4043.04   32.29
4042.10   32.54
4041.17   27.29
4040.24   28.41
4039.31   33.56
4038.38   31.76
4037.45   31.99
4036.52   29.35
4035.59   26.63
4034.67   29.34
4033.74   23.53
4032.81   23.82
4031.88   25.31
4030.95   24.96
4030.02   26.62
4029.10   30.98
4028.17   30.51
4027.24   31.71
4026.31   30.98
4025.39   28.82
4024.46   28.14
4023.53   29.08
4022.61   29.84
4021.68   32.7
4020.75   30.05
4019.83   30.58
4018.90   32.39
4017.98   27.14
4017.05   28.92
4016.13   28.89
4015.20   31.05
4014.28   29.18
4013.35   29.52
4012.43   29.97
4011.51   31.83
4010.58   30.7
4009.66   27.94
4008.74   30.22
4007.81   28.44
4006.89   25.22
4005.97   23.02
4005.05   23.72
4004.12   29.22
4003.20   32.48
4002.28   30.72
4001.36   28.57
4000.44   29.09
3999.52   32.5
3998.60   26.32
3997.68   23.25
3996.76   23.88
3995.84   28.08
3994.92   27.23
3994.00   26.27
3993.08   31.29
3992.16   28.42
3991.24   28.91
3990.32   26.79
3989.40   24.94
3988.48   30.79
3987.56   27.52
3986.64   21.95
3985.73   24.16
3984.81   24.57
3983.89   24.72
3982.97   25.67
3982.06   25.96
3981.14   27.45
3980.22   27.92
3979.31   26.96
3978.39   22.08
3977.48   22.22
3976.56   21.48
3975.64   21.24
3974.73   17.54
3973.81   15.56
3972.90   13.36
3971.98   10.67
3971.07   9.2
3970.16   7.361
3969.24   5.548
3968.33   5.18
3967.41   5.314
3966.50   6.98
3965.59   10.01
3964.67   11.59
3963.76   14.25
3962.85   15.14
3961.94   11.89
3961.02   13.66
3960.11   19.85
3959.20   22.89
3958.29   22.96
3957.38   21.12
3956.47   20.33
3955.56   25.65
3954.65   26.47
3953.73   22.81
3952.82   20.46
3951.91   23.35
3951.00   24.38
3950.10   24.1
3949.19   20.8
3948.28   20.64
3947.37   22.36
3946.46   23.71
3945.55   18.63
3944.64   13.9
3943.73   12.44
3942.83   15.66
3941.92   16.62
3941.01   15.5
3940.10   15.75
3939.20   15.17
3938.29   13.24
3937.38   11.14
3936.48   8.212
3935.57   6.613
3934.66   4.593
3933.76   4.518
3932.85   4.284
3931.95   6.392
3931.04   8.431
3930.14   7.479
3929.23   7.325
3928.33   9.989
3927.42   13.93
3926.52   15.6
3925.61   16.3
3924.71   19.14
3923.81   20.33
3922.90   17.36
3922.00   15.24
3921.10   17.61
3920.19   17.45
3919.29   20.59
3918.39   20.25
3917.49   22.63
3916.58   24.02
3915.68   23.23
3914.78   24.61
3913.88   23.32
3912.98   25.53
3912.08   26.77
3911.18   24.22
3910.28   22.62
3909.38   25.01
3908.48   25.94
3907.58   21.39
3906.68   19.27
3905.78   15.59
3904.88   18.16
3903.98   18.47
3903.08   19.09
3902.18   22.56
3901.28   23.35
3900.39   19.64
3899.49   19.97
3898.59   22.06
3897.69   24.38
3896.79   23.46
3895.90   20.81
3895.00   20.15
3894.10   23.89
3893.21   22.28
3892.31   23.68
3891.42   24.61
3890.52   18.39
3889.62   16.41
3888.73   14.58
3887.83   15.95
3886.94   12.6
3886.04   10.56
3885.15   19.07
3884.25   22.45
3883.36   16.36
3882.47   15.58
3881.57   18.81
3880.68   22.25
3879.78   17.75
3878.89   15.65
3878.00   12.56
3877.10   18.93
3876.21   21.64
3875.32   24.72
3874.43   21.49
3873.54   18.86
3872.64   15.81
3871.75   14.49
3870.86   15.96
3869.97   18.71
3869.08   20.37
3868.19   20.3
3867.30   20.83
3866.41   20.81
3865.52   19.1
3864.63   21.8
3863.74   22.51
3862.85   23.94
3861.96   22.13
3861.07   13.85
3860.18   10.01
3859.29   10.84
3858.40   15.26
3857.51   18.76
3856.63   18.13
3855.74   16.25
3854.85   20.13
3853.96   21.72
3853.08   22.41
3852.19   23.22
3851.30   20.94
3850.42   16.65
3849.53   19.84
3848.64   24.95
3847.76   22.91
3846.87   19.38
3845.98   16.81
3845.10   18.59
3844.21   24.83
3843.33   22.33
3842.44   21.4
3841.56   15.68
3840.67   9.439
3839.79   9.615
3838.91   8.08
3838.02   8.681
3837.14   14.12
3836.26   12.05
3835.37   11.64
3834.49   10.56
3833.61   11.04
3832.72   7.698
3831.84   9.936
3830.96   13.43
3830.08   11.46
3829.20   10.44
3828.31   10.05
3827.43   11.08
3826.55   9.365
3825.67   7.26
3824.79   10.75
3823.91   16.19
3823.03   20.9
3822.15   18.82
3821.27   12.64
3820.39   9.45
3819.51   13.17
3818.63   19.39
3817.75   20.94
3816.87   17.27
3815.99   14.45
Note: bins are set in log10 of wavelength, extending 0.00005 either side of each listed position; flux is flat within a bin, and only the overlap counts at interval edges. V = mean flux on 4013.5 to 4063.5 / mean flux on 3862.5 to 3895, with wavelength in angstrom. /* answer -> 1.5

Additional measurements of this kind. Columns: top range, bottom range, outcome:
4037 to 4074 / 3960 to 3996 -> 1.43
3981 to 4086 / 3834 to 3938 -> 1.57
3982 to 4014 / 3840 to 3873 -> 1.46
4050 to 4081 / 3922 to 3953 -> 1.91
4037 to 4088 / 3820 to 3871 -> 1.75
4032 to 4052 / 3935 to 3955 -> 1.58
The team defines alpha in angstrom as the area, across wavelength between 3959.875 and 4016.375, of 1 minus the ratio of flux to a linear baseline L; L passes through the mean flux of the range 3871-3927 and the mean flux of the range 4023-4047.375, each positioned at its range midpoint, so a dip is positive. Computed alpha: 5.6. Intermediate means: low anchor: 19.9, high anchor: 27.8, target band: 22.8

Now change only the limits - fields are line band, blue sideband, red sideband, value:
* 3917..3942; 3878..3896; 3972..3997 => 9.2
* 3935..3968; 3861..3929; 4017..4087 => 8.5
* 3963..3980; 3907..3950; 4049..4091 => 5.5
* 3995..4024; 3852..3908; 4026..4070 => -3.0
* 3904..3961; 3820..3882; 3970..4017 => 9.8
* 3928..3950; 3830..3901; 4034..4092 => 9.2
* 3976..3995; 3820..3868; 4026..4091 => -1.4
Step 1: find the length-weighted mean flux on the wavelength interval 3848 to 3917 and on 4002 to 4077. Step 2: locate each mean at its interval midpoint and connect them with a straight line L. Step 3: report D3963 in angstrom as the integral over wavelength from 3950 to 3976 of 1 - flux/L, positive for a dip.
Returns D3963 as 8.8 angstrom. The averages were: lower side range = 19.9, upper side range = 28.4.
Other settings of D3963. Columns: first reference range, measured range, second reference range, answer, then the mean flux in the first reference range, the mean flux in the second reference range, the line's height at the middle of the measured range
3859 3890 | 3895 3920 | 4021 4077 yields -2.7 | 18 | 28.2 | 19.9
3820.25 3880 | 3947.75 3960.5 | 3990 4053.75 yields 0.7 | 16.5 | 28.6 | 23.8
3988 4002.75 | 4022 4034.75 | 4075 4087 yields -0.1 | 27.9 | 27.9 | 27.9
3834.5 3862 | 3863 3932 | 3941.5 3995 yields -3.9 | 16.9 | 20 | 18.2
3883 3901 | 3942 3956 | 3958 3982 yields -3.4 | 19.6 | 15.8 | 16.8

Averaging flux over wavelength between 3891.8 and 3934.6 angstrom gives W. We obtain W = 18.8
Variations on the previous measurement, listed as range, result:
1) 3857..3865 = 17.6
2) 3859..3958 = 18.4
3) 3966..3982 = 15.9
